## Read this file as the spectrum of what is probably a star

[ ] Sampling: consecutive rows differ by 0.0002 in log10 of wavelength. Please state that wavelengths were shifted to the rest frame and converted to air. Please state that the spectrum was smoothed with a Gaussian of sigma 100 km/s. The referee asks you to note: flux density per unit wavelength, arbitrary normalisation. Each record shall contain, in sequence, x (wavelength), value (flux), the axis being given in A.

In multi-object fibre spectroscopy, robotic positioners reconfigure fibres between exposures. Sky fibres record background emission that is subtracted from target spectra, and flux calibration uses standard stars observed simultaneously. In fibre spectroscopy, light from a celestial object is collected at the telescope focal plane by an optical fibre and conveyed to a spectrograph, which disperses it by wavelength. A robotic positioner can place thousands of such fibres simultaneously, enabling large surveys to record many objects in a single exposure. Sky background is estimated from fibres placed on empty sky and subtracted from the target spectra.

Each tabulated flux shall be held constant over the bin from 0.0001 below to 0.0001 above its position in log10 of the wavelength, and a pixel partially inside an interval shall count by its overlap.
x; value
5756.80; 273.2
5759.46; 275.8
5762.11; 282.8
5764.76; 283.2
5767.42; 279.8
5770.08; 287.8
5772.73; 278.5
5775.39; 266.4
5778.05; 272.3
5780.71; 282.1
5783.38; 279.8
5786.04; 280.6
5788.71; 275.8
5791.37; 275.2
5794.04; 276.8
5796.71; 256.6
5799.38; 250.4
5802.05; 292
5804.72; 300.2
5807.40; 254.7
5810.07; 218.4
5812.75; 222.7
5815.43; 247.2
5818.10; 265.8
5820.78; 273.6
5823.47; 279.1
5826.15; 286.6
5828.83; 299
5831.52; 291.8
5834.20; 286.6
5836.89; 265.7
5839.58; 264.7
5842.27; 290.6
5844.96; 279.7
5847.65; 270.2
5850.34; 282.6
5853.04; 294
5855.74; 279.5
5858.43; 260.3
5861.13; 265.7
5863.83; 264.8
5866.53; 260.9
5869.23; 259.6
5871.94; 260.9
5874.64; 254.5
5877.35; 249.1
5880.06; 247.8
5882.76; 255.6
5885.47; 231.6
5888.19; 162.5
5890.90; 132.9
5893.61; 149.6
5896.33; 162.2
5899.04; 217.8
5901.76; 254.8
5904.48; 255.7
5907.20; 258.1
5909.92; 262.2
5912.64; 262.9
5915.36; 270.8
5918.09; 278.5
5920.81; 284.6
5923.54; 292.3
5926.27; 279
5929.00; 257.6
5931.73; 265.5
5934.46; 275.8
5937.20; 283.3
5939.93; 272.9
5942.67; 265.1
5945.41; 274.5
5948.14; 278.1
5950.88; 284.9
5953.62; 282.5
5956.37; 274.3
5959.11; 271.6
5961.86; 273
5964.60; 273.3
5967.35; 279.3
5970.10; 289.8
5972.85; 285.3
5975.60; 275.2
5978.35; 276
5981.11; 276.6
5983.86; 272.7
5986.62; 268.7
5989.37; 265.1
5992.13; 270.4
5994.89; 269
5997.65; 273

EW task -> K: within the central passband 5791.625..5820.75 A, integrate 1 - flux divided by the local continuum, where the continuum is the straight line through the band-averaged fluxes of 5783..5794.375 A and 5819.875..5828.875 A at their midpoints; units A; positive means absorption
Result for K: 2.1 A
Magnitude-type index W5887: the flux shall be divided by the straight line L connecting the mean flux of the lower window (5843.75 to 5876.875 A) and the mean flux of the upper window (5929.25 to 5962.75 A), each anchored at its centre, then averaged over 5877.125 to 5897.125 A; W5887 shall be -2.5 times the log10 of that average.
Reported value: 0.344 mag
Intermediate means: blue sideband 269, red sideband 275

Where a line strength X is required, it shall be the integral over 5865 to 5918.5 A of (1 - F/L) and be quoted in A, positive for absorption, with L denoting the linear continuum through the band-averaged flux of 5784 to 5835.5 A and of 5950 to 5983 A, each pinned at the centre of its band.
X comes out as 7.9 A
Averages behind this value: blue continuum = 270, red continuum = 278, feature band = 234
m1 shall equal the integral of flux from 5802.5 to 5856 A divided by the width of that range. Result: 273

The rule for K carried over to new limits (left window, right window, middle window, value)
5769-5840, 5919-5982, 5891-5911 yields 4.25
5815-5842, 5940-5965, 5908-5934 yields 0.32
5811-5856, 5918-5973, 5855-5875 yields 0.88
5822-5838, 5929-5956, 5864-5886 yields 2.11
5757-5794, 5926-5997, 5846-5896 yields 6.23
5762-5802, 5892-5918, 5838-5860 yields -2.14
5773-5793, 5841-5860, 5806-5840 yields 1.48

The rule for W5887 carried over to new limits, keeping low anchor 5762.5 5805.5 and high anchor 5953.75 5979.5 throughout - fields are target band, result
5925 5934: 0.038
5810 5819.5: 0.150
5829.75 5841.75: -0.006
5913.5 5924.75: -0.012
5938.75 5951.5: 0.012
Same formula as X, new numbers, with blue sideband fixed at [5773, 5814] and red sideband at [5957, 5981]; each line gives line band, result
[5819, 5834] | -0.9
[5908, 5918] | 0.3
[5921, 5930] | -0.1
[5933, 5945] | 0.1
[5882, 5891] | 2.4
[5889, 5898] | 4.0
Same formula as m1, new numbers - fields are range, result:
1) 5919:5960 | 276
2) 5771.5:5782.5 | 275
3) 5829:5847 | 281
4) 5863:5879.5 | 258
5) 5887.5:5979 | 258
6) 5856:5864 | 266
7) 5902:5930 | 270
